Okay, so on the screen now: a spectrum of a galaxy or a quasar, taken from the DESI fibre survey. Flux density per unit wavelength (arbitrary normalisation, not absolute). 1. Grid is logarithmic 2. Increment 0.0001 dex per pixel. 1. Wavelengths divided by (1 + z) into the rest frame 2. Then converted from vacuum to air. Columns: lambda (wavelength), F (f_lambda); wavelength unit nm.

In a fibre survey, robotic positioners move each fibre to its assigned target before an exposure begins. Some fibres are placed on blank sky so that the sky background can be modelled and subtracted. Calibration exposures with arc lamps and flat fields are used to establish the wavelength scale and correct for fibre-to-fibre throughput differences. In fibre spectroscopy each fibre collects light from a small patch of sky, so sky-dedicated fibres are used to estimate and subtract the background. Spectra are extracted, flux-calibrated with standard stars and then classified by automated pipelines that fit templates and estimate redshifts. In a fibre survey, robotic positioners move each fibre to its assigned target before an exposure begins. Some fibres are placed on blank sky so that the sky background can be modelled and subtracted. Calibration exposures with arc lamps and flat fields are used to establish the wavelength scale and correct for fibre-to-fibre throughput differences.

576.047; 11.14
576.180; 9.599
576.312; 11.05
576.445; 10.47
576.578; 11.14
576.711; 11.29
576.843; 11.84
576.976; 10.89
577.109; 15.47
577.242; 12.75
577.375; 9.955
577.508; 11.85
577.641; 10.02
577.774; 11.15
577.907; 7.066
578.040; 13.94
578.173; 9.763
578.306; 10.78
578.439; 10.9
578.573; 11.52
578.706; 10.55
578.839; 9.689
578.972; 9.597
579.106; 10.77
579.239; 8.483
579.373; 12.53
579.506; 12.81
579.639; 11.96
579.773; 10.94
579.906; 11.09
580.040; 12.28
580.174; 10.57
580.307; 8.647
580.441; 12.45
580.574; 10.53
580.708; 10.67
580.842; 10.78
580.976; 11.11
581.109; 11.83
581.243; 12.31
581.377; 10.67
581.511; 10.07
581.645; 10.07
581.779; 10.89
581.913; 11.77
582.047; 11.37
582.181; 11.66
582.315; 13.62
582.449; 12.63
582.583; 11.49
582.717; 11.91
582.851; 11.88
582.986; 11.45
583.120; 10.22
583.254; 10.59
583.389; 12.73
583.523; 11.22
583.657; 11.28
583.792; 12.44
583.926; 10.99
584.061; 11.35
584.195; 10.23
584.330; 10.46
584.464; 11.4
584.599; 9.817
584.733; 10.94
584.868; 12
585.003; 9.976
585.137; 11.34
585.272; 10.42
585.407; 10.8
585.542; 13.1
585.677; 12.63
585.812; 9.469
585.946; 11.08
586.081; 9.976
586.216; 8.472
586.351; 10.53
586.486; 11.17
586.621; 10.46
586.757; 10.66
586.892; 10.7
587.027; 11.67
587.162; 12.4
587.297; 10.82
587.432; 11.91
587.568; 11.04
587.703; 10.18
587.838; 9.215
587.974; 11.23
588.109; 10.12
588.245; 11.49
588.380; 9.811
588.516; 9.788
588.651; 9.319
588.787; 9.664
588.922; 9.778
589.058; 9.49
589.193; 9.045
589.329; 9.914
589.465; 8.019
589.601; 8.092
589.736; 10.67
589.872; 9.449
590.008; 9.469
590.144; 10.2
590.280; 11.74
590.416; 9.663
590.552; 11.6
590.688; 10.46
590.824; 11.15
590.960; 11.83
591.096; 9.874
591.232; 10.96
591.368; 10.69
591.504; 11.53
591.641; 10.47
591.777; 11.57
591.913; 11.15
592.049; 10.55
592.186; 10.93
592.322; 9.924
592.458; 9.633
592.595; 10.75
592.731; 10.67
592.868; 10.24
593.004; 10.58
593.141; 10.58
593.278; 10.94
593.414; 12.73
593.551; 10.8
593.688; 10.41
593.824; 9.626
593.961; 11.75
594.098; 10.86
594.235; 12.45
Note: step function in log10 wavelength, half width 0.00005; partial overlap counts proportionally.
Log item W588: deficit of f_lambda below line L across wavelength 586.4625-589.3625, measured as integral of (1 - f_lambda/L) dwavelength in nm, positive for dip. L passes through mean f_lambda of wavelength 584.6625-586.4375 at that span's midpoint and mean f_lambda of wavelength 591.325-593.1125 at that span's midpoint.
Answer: 0.09 nm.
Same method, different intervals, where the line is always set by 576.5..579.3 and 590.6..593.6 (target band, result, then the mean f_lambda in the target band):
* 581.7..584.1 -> -0.16 nm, 11.6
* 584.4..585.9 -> -0.03 nm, 11.1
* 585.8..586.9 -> 0.06 nm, 10.3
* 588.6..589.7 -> 0.17 nm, 9.21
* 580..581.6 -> -0.01 nm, 11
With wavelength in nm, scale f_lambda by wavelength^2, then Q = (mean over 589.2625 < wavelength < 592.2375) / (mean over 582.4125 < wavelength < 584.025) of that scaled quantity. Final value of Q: 0.93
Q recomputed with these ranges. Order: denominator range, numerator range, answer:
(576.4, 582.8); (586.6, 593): 0.97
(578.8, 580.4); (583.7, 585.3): 1.03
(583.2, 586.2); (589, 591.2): 0.93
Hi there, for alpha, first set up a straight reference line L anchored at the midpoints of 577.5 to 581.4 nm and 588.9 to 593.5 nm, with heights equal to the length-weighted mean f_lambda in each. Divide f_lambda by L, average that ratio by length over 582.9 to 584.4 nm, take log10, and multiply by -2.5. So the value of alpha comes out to -0.04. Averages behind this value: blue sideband 10.9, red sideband 10.4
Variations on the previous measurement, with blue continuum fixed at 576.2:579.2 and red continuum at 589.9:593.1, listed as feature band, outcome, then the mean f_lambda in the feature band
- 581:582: -0.02 mag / 11.1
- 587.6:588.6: 0.05 mag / 10.3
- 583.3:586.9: -0.01 mag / 10.9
